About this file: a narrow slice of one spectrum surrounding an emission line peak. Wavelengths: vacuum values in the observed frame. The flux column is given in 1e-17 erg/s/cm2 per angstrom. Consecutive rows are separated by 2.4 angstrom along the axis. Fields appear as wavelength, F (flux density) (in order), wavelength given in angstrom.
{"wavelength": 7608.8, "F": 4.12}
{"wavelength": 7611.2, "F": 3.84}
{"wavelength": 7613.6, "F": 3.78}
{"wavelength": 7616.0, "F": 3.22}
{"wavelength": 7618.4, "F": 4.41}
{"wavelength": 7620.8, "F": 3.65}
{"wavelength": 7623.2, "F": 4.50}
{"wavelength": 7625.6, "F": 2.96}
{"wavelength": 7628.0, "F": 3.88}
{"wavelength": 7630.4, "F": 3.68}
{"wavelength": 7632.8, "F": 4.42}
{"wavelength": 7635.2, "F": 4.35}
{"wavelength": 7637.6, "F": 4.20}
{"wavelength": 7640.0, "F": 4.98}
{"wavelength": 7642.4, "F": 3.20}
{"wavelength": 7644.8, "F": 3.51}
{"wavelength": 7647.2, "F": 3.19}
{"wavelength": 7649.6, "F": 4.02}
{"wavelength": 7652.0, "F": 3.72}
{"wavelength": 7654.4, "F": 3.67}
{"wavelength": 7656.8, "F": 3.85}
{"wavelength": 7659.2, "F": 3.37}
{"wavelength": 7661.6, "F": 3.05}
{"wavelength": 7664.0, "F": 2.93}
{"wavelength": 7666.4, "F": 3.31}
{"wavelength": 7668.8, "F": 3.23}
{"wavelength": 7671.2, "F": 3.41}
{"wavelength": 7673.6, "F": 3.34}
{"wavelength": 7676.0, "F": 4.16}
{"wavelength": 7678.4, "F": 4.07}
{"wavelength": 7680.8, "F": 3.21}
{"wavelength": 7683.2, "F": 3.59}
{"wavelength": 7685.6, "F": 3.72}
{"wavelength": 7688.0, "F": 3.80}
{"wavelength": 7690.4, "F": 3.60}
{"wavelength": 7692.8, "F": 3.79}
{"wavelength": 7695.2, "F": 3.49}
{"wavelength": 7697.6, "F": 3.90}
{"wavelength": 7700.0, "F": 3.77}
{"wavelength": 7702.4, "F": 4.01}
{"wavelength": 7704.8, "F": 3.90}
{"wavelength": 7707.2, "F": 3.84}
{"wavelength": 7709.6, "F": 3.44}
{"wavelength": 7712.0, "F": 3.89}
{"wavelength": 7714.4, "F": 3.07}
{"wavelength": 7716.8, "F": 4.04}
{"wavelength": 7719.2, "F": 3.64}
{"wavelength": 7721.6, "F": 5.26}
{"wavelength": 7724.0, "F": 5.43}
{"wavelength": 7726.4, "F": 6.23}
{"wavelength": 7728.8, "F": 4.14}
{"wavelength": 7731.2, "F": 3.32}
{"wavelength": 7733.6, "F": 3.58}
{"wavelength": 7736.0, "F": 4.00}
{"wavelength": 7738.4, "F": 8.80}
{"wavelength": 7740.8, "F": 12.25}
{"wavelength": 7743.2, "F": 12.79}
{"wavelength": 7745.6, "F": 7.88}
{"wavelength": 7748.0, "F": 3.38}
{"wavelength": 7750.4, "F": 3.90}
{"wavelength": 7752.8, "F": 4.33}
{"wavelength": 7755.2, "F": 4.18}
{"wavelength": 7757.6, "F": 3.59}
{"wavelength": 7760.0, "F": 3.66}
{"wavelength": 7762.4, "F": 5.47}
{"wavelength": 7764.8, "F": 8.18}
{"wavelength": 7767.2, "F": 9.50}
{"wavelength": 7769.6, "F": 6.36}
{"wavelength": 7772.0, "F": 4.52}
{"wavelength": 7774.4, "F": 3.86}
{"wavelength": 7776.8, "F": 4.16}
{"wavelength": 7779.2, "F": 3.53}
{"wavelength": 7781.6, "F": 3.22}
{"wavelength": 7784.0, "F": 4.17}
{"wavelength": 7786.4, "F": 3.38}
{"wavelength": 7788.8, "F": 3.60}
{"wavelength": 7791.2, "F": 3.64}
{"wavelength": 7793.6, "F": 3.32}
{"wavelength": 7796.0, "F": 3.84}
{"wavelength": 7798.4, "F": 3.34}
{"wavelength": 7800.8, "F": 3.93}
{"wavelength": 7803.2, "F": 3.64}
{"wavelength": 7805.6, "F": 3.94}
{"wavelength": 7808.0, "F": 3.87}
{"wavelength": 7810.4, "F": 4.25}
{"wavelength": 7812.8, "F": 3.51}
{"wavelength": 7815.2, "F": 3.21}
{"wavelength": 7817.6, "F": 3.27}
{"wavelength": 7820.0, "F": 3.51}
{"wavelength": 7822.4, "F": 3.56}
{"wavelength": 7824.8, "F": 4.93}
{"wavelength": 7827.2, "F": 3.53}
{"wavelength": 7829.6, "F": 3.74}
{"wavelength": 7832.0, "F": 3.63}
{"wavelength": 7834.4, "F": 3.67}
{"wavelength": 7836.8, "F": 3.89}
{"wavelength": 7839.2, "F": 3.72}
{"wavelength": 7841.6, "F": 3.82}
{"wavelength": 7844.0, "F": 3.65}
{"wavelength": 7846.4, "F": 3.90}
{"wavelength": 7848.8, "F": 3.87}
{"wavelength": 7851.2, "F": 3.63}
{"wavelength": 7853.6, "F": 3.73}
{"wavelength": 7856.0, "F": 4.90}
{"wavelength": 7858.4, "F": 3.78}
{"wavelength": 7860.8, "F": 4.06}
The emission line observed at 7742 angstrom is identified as H-alpha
